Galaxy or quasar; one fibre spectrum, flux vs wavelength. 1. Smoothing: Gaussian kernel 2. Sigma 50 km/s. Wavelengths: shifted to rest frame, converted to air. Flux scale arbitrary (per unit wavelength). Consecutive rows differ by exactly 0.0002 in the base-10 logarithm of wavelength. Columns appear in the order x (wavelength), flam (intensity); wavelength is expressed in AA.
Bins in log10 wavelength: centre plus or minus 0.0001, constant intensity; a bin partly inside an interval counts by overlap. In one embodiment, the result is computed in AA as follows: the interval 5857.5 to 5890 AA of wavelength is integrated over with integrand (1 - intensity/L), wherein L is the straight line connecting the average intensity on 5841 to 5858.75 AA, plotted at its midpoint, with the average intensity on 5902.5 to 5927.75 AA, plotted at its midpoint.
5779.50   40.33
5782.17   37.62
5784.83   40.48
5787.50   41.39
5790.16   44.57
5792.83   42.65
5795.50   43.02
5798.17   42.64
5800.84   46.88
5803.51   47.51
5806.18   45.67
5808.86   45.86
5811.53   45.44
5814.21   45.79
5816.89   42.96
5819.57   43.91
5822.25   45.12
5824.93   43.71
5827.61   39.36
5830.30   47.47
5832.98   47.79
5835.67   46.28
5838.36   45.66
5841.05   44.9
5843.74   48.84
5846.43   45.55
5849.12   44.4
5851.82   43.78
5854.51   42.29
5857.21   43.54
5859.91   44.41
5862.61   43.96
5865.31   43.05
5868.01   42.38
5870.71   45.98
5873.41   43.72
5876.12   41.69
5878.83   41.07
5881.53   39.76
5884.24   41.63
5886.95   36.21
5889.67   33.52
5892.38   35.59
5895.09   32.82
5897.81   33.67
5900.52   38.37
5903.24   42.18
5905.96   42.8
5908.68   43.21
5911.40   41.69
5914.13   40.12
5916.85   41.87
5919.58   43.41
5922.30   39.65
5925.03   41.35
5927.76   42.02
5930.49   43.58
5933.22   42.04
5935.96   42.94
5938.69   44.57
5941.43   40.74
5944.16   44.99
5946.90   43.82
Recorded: 1.43 AA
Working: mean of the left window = 44.7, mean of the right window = 41.8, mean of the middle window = 41.8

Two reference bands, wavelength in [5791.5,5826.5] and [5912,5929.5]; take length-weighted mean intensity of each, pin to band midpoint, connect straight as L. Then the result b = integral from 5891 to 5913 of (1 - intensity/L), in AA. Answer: 1.7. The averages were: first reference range 44.7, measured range 38.8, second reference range 41.5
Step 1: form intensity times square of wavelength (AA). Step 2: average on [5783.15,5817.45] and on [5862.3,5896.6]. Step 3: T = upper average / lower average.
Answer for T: 0.9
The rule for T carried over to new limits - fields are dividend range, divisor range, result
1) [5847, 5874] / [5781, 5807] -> 1.04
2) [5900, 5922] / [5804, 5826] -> 0.96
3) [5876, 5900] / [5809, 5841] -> 0.85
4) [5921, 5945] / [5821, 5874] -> 0.98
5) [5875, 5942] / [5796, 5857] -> 0.92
